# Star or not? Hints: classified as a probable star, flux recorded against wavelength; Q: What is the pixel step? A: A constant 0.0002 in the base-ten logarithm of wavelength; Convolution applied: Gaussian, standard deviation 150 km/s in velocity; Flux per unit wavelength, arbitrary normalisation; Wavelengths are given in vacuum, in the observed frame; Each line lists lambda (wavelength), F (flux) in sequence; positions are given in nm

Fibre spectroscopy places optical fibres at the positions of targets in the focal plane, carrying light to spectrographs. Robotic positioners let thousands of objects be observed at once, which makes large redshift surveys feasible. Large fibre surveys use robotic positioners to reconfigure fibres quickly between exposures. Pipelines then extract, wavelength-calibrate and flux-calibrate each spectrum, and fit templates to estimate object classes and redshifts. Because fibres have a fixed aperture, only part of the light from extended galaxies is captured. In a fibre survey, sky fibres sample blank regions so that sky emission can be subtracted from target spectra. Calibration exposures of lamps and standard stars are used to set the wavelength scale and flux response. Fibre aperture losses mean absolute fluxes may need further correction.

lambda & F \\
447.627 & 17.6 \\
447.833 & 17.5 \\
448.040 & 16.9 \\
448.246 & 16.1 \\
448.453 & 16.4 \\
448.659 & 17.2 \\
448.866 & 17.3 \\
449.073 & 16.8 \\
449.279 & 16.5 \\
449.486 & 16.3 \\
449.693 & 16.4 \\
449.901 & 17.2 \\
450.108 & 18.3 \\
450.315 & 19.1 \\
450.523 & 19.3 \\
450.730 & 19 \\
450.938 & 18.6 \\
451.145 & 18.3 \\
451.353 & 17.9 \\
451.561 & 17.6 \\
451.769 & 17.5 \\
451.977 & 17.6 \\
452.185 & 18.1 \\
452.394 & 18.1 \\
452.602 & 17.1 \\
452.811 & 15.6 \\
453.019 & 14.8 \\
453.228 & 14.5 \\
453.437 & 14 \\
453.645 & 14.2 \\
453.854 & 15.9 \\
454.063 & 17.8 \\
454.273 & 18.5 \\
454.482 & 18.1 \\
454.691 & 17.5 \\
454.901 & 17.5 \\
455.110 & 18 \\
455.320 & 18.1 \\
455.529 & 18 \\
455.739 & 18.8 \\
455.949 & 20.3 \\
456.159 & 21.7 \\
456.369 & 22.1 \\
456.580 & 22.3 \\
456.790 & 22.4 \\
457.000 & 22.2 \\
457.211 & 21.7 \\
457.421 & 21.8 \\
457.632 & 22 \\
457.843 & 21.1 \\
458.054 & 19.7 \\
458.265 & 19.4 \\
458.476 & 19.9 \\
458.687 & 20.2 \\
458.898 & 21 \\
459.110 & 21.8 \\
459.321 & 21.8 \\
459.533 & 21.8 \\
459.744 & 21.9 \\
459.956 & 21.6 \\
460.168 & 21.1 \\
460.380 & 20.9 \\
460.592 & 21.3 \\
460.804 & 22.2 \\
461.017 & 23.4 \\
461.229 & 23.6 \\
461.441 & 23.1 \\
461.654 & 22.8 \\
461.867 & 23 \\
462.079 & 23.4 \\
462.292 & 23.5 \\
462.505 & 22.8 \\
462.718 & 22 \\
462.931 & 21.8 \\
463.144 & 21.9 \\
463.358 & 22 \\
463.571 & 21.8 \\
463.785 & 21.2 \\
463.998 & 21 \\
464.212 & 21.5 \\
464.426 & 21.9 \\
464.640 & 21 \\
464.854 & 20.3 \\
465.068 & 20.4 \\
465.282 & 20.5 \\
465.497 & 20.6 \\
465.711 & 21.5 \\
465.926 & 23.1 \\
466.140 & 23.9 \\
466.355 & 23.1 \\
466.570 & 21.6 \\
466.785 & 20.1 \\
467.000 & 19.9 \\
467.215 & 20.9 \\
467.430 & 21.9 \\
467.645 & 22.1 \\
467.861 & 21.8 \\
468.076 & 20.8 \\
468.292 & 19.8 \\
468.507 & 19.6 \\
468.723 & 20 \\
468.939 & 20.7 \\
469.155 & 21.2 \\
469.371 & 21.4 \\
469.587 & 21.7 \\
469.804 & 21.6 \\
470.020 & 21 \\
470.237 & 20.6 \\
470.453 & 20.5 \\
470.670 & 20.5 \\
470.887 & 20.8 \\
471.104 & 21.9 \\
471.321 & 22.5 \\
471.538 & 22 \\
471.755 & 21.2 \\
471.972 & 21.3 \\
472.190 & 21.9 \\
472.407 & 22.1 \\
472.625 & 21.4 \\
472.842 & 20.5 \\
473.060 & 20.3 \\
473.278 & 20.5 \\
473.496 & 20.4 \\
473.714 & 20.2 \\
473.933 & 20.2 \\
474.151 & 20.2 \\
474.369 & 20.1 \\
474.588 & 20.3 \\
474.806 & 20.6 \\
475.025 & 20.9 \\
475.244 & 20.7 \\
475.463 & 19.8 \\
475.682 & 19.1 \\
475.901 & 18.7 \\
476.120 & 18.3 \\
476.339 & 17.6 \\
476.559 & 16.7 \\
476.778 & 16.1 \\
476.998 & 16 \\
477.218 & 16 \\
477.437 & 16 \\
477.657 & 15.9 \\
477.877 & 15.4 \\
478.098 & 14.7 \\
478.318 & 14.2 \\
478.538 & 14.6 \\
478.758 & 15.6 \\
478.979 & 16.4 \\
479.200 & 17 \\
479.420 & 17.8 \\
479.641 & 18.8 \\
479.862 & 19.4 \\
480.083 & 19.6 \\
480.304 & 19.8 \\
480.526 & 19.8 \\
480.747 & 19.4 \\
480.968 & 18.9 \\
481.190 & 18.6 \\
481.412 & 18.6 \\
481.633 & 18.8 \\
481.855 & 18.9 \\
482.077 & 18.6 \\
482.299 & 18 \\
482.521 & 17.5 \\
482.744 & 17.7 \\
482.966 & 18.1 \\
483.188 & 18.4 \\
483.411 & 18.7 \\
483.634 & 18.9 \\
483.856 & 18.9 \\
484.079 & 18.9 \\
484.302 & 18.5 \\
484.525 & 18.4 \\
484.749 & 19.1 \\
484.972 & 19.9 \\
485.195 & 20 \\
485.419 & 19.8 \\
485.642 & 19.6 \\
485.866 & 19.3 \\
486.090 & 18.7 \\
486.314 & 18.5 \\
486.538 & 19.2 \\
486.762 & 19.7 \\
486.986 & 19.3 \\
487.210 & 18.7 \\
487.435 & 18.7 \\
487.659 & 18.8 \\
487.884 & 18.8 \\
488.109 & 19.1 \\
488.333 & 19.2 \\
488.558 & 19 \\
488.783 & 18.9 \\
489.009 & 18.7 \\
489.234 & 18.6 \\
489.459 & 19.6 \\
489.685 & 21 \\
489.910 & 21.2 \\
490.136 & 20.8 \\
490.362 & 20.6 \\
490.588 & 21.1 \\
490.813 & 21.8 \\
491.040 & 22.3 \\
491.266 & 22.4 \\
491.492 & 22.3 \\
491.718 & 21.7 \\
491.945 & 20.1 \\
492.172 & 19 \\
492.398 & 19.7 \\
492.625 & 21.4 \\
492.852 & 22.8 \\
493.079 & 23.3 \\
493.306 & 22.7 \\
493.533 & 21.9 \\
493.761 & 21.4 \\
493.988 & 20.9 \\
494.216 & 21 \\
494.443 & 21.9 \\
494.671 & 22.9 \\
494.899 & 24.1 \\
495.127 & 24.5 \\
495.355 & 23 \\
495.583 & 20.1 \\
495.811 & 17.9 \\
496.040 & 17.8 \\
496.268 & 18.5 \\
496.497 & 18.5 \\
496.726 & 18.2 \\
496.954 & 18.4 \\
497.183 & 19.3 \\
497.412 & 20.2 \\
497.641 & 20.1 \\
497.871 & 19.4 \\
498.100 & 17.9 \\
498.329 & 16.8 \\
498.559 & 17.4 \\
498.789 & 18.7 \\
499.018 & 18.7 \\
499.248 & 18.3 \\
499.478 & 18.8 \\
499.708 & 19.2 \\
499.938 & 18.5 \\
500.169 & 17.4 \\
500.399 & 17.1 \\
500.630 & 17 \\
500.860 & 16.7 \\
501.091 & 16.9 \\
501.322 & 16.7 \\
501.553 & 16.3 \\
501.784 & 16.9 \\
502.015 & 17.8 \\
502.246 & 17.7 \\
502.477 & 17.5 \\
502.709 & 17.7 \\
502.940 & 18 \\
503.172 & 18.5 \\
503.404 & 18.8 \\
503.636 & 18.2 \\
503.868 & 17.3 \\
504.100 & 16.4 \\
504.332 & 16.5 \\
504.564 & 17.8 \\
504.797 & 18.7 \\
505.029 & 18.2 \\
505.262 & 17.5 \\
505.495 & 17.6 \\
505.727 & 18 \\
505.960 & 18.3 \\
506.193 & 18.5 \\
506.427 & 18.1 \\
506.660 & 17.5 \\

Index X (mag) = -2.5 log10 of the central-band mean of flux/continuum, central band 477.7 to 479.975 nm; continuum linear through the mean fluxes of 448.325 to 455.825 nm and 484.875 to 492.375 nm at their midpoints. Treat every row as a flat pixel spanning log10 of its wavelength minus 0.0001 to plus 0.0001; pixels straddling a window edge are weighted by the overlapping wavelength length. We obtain 0.172 mag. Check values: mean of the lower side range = 17.3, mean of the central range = 16.4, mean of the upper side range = 19.9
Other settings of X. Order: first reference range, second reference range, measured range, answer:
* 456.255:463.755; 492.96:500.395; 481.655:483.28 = 0.14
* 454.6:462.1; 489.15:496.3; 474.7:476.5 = 0.10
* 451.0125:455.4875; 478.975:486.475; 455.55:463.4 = -0.24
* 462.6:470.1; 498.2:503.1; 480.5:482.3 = 0.05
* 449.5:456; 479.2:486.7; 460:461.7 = -0.24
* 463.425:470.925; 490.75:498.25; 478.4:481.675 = 0.16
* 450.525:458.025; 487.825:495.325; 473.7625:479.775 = 0.14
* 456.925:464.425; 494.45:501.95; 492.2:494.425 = -0.13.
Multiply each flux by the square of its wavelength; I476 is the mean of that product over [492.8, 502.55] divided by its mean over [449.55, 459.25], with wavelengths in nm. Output 1.23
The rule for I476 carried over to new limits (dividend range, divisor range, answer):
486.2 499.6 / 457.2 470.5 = 1.06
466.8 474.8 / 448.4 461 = 1.18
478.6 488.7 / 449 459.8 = 1.13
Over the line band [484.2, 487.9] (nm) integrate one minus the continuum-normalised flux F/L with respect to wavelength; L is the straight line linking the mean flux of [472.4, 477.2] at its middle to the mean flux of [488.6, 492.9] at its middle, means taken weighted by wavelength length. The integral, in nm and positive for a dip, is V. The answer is 0.22 nm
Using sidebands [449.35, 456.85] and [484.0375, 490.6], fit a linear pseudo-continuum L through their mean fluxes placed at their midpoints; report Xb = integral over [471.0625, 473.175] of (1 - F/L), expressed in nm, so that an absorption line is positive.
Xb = -0.312 nm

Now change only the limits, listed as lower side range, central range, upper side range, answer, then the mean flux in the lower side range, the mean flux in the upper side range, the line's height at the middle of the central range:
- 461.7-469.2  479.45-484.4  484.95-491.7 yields 0.39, 21.5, 19.9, 20.3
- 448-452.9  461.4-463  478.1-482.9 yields -0.47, 17.5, 17.9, 17.7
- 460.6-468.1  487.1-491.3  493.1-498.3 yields 0.17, 21.9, 20.5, 20.8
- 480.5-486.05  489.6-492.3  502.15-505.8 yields -0.40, 18.8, 17.8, 18.4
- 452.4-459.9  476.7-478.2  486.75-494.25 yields 0.32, 19.3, 20.5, 20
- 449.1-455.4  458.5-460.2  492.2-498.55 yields -0.34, 17.2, 20.5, 17.8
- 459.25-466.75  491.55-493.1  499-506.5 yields -0.18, 22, 17.7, 18.8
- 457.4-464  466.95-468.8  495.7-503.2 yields 0.03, 21.8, 18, 21.1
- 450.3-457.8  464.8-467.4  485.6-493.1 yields -0.32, 18.5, 20.1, 19.1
